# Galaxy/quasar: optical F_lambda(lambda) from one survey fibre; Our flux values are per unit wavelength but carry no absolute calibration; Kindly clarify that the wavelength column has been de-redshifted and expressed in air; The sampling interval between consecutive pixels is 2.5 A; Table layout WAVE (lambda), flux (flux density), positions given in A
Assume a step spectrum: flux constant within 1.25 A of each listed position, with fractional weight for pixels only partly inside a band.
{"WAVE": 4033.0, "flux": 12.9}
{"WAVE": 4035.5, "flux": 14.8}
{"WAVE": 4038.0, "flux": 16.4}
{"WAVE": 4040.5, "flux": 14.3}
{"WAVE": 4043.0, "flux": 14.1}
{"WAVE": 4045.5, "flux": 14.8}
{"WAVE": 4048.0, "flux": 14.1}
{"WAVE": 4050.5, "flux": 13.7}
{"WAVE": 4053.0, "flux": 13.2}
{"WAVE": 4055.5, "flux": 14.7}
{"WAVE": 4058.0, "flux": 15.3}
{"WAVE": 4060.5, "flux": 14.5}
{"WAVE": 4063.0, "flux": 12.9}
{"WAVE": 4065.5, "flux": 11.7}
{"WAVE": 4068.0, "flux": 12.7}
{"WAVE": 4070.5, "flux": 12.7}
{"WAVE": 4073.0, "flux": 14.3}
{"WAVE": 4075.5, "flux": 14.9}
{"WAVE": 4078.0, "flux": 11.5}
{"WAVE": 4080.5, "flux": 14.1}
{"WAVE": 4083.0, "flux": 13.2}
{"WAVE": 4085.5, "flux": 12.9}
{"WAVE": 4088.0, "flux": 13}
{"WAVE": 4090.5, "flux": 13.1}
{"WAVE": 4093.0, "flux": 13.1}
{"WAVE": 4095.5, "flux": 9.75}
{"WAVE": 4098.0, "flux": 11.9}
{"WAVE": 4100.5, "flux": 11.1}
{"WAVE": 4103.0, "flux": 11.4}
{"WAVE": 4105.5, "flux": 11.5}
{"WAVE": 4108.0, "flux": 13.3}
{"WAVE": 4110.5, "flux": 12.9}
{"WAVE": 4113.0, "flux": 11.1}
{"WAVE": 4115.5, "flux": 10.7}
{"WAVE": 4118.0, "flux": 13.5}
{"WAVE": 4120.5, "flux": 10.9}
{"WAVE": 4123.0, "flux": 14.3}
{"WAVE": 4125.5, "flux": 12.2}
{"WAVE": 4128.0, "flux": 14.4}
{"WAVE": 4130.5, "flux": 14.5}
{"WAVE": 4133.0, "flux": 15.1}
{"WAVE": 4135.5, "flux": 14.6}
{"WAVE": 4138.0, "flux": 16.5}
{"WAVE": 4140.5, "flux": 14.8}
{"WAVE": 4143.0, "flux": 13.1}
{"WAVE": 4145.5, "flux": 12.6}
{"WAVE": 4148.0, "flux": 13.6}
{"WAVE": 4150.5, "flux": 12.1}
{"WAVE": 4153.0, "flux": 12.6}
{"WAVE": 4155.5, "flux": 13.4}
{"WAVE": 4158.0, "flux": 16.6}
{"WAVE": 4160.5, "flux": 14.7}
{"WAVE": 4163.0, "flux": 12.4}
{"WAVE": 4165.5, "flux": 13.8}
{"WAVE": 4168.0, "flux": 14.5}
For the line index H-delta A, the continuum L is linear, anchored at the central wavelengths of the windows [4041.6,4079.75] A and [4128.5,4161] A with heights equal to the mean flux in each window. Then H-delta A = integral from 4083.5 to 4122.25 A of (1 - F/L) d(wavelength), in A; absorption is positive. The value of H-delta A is 5.2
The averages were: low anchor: 13.7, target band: 12.1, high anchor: 14.2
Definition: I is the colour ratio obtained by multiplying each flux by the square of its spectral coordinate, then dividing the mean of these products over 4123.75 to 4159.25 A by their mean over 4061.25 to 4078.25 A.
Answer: 1.1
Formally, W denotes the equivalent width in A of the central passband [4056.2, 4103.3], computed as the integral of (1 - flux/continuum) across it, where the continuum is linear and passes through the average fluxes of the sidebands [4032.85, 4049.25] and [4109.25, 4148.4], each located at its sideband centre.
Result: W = 4.0 A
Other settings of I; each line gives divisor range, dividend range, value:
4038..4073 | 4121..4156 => 1.04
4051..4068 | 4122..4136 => 1.07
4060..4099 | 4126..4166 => 1.13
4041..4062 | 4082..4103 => 0.87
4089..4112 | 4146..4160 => 1.17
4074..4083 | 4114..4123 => 0.91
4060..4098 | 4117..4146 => 1.11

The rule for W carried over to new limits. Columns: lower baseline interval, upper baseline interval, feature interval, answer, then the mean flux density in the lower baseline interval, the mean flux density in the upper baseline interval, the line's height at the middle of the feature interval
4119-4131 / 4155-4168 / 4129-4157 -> -0.5 A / 13.2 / 14.3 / 13.7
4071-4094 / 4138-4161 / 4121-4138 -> -0.6 A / 13.3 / 13.8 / 13.7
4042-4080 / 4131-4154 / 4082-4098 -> 1.5 A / 13.7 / 13.9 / 13.8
